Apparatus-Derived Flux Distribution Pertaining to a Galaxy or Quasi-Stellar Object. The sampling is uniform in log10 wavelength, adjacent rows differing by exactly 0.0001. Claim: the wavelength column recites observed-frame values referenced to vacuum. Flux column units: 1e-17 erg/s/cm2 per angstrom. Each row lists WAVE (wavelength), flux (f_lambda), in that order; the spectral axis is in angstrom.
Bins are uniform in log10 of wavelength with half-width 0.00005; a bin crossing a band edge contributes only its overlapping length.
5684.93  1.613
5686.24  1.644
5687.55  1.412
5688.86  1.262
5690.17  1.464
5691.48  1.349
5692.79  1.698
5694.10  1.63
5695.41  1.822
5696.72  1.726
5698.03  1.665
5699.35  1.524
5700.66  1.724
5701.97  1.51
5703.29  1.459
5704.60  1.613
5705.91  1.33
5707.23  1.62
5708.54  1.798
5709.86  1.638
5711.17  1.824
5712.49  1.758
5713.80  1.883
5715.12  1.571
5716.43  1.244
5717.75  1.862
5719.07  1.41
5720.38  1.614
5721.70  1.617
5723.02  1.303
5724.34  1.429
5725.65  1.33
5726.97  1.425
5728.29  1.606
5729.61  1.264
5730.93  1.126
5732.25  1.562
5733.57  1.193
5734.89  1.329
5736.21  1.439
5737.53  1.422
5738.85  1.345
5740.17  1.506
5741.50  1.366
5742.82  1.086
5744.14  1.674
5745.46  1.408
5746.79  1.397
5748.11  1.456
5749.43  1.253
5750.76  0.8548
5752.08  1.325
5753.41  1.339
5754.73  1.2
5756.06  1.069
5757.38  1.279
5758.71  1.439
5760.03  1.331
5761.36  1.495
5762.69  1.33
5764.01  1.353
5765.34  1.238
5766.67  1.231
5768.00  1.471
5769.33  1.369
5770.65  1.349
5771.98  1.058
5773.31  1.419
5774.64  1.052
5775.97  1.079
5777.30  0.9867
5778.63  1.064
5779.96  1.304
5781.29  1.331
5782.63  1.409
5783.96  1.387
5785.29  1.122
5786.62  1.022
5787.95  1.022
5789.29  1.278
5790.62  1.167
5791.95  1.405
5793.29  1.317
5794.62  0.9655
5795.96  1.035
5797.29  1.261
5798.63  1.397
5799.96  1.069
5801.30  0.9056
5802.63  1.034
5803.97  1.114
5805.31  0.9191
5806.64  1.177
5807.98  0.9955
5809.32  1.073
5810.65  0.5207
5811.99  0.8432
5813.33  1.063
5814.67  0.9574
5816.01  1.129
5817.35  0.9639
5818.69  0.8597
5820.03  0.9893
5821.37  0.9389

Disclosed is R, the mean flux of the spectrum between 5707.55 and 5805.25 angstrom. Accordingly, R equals 1.33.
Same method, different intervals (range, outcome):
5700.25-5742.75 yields 1.5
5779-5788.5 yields 1.23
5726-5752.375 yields 1.35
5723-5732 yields 1.37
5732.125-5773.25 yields 1.33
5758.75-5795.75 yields 1.24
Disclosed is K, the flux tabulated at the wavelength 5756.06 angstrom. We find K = 1.069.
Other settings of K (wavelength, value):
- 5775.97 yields 1.079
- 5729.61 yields 1.264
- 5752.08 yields 1.325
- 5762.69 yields 1.33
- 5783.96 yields 1.387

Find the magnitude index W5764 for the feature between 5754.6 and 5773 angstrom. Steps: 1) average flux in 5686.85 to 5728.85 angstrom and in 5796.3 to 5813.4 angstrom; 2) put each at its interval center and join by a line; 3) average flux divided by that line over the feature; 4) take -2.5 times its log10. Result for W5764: -0.04 mag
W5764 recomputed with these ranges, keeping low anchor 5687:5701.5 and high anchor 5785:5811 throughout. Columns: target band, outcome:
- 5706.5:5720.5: -0.12 mag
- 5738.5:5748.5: -0.05 mag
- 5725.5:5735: 0.04 mag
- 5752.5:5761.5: -0.01 mag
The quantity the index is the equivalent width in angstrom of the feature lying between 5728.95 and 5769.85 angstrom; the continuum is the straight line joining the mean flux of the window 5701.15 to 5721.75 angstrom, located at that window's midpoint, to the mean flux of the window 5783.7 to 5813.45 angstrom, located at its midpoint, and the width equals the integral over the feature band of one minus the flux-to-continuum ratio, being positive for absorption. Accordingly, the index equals 1.5 angstrom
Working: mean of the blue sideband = 1.61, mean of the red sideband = 1.09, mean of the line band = 1.33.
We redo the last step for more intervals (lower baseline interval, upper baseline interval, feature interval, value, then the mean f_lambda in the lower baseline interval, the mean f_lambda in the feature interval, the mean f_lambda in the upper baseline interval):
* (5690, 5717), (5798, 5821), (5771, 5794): -1.0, 1.62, 1.2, 0.999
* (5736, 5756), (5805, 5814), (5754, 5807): -4.5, 1.33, 1.21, 0.943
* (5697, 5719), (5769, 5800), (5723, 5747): 1.5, 1.62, 1.38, 1.2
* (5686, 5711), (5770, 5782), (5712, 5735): -0.4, 1.58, 1.48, 1.18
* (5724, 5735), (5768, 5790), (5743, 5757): 0.1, 1.36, 1.29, 1.21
